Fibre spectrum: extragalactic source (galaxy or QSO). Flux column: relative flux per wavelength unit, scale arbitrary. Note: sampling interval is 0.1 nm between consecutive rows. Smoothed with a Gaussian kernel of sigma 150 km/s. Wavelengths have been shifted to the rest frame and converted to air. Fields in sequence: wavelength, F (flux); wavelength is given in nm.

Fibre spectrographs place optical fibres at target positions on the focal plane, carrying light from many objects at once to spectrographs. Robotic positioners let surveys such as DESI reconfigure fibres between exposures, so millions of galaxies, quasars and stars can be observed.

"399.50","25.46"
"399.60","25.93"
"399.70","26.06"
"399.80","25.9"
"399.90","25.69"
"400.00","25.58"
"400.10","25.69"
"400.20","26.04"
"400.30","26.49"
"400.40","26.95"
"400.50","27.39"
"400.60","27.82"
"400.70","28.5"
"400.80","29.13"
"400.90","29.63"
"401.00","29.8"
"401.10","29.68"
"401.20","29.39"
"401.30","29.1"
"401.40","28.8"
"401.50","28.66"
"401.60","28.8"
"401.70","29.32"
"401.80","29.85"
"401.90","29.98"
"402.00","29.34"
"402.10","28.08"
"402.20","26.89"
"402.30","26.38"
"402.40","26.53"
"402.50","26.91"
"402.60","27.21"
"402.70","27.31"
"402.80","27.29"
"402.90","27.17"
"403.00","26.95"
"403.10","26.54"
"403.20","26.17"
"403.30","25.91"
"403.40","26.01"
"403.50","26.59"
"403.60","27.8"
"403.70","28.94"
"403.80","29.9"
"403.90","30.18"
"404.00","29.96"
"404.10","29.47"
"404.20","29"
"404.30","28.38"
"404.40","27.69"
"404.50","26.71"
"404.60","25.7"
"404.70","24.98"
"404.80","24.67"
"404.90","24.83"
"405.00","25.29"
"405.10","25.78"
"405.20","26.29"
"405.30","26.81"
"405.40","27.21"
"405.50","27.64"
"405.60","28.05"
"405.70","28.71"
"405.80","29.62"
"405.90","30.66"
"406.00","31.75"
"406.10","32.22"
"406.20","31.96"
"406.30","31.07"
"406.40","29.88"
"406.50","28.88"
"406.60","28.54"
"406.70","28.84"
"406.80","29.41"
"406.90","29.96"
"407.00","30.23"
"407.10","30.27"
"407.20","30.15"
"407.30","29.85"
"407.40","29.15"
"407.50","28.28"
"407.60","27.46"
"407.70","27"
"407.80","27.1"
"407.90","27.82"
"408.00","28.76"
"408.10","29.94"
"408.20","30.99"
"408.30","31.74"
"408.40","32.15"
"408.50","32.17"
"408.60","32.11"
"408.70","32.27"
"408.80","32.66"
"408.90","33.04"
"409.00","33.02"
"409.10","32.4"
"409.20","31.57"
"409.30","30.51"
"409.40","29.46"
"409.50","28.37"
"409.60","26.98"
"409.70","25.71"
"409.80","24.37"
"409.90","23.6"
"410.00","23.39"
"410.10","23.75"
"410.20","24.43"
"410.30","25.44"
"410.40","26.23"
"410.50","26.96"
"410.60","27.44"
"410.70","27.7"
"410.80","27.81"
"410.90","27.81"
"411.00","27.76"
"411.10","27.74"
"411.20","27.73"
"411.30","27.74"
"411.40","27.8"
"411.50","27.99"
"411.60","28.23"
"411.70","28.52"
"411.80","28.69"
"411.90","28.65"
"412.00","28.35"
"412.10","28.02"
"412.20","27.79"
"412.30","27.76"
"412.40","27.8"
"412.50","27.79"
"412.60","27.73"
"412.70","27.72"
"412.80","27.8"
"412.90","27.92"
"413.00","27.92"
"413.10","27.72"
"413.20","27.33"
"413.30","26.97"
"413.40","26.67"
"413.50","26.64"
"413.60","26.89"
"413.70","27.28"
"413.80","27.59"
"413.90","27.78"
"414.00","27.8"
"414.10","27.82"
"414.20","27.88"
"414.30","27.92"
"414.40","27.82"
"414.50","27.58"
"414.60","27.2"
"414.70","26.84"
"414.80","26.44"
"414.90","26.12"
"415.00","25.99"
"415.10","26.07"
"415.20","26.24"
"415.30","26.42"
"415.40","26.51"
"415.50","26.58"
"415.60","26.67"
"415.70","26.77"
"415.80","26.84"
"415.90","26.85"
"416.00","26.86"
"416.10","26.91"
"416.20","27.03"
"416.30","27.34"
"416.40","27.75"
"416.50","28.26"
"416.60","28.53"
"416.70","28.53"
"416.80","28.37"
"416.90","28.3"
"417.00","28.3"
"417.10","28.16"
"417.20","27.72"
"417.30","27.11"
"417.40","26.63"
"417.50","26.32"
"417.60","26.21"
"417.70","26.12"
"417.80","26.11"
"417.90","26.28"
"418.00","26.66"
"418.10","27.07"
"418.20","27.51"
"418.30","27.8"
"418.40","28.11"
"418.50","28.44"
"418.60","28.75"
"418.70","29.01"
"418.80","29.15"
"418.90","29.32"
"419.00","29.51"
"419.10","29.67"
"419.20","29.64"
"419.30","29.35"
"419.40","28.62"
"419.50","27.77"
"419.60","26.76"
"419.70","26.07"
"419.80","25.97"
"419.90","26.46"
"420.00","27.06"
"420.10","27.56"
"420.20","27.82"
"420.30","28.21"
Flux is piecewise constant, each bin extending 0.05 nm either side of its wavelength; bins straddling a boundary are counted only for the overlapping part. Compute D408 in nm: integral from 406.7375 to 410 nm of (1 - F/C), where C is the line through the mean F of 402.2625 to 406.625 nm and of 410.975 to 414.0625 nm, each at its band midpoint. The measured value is -0.20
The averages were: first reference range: 27.9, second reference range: 27.7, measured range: 29.5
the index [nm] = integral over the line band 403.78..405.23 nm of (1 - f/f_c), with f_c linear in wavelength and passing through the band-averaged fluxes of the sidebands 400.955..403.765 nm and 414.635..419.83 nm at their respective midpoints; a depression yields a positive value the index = 0.03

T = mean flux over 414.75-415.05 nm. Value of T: 26.2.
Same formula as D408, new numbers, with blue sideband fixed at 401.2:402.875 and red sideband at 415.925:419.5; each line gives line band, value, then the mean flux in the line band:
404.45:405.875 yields 0.07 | 26.7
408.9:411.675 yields 0.04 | 27.6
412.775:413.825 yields 0.02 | 27.3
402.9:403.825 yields 0.03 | 27.1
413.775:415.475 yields 0.05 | 27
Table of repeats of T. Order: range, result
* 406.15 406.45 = 31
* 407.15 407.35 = 30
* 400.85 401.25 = 29.6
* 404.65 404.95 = 24.8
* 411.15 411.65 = 27.9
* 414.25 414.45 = 27.9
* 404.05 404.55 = 28.2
